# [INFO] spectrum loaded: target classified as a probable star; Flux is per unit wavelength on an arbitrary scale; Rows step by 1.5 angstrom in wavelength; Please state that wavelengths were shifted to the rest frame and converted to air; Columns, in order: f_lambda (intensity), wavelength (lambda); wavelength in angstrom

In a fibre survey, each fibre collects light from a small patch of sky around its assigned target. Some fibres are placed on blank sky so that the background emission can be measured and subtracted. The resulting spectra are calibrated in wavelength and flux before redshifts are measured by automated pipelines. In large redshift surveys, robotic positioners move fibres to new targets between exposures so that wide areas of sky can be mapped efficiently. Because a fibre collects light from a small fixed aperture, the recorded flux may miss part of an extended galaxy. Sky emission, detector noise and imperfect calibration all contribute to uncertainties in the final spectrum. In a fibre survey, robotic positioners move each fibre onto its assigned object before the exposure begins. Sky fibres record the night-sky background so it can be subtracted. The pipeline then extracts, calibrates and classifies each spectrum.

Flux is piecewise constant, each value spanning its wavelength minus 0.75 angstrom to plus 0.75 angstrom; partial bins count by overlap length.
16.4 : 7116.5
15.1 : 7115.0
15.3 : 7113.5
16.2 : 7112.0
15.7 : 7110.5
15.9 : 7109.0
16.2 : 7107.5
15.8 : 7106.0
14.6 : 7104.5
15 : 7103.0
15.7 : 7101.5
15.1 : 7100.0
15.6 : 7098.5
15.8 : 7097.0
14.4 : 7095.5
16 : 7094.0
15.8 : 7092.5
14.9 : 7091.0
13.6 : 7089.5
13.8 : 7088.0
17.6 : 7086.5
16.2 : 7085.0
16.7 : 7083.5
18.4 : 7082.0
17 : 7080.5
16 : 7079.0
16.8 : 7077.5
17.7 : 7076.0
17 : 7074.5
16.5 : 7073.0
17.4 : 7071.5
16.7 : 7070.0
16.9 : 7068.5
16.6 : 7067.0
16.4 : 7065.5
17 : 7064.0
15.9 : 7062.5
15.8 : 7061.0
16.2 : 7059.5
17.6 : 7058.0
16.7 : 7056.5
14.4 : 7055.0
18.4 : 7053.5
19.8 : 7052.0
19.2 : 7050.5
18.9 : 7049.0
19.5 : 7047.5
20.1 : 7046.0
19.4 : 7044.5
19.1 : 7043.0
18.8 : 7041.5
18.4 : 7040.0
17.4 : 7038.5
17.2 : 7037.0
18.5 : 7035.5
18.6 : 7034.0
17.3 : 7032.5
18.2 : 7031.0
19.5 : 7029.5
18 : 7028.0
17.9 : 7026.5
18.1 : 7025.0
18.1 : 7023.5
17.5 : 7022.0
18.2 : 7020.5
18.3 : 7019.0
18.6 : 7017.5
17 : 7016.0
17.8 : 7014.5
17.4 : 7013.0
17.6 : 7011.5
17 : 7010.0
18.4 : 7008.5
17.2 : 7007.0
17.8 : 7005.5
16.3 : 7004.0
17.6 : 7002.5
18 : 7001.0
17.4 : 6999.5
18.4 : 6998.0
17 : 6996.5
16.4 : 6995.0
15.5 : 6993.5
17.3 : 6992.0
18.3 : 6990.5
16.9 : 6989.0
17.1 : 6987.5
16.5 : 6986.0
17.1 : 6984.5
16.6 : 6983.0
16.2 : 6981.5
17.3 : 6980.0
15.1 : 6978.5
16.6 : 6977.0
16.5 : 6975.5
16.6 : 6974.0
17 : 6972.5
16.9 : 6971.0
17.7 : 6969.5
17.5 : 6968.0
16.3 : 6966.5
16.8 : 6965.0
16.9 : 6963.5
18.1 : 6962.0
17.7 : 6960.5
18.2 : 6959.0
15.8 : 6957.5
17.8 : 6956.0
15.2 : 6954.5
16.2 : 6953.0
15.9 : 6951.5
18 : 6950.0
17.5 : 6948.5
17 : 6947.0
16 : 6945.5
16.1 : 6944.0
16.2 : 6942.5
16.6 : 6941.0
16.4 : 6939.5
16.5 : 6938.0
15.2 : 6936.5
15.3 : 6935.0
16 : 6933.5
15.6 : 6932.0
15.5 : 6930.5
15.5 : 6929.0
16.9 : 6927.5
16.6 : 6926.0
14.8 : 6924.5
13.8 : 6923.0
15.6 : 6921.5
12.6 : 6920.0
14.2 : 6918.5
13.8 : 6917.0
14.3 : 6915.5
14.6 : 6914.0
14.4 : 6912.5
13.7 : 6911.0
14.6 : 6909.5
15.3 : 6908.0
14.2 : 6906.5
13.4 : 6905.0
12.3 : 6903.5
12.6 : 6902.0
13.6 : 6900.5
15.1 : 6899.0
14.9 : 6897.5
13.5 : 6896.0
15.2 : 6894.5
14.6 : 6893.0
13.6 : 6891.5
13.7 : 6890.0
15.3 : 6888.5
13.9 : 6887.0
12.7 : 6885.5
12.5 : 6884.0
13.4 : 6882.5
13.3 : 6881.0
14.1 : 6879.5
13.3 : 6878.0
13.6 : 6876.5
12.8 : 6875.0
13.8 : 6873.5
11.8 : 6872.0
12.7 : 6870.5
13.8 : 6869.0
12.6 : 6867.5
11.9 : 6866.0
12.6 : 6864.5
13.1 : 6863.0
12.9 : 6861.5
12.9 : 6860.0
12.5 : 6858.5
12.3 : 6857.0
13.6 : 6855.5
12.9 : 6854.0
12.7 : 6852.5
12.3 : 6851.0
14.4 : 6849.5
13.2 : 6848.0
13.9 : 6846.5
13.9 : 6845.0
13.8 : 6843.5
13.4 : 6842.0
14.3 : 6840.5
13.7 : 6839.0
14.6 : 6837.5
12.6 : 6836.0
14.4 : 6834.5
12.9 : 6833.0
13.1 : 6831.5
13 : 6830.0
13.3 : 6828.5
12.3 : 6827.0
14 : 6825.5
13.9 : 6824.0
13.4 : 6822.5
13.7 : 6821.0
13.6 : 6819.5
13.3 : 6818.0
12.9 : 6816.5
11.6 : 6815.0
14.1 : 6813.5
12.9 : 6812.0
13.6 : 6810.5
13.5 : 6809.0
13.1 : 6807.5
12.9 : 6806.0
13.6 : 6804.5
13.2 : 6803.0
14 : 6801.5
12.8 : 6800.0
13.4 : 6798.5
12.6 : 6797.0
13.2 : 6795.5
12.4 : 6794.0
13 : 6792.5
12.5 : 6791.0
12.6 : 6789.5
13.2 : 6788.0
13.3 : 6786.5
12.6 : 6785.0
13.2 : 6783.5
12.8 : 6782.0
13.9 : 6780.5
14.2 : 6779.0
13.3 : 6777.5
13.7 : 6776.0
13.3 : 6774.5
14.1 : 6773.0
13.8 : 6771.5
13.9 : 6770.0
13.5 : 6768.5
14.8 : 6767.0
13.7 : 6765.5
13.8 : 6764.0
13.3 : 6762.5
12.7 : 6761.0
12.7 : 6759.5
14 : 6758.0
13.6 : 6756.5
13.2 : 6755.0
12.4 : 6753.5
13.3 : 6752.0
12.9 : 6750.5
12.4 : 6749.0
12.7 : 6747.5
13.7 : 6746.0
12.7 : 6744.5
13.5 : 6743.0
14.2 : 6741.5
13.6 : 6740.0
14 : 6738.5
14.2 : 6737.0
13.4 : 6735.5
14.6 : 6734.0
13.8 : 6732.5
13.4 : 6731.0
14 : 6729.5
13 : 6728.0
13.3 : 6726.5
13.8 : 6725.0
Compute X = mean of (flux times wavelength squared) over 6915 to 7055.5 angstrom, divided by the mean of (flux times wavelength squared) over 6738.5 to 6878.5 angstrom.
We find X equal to 1.4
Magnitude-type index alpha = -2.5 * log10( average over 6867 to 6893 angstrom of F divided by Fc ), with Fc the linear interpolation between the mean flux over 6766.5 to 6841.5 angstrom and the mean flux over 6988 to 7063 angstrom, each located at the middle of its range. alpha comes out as 0.11 mag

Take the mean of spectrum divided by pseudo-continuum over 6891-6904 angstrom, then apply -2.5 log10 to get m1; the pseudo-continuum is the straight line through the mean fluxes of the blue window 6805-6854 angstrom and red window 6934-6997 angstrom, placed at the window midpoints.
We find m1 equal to 0.08 mag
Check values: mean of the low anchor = 13.4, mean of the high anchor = 16.7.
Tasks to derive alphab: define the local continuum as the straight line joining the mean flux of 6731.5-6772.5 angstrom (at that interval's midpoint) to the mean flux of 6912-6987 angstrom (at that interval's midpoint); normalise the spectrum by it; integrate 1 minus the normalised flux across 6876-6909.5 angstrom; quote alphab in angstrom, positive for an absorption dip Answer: 3.4 angstrom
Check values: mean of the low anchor 13.5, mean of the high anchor 16.2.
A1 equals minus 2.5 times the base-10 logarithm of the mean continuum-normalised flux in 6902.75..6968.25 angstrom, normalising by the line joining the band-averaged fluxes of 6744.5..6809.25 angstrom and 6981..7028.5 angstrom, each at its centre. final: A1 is 0.03 mag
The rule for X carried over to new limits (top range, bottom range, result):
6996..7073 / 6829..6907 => 1.39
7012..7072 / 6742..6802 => 1.45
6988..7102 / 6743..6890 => 1.39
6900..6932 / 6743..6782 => 1.13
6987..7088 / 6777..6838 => 1.42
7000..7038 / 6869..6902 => 1.36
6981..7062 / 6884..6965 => 1.19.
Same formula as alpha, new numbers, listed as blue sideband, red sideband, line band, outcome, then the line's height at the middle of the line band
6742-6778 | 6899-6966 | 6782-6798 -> 0.072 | 13.8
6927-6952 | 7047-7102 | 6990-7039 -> -0.080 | 16.4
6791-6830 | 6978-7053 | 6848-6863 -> 0.099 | 14.2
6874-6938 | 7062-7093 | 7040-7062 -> -0.128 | 16.1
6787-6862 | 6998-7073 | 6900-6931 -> 0.059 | 15.2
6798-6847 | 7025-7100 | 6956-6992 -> -0.079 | 15.8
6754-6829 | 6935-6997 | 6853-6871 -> 0.148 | 14.7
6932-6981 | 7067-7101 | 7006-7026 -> -0.087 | 16.4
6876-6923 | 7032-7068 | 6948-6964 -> -0.110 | 15.4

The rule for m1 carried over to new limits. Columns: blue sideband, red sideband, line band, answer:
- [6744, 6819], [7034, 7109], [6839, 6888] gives 0.09 mag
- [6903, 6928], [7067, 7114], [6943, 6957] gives -0.13 mag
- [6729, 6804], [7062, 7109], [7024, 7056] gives -0.17 mag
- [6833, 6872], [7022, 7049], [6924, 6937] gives -0.02 mag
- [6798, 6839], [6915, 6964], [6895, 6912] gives 0.09 mag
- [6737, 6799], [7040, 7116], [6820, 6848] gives 0.04 mag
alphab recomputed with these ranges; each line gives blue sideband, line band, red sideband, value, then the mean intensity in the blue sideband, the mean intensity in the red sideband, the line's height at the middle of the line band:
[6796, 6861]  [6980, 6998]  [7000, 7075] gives -0.2 angstrom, 13.3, 17.7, 16.7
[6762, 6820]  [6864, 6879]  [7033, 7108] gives 1.5 angstrom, 13.3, 16.9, 14.3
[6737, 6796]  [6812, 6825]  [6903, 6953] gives 0.6 angstrom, 13.3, 15.3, 14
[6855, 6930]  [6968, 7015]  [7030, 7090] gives -3.5 angstrom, 13.8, 17.4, 15.9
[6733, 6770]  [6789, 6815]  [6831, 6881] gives 0.5 angstrom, 13.5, 13.2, 13.3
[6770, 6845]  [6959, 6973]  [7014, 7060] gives -0.5 angstrom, 13.3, 18.2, 16.7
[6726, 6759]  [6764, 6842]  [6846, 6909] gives 0.4 angstrom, 13.4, 13.4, 13.4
